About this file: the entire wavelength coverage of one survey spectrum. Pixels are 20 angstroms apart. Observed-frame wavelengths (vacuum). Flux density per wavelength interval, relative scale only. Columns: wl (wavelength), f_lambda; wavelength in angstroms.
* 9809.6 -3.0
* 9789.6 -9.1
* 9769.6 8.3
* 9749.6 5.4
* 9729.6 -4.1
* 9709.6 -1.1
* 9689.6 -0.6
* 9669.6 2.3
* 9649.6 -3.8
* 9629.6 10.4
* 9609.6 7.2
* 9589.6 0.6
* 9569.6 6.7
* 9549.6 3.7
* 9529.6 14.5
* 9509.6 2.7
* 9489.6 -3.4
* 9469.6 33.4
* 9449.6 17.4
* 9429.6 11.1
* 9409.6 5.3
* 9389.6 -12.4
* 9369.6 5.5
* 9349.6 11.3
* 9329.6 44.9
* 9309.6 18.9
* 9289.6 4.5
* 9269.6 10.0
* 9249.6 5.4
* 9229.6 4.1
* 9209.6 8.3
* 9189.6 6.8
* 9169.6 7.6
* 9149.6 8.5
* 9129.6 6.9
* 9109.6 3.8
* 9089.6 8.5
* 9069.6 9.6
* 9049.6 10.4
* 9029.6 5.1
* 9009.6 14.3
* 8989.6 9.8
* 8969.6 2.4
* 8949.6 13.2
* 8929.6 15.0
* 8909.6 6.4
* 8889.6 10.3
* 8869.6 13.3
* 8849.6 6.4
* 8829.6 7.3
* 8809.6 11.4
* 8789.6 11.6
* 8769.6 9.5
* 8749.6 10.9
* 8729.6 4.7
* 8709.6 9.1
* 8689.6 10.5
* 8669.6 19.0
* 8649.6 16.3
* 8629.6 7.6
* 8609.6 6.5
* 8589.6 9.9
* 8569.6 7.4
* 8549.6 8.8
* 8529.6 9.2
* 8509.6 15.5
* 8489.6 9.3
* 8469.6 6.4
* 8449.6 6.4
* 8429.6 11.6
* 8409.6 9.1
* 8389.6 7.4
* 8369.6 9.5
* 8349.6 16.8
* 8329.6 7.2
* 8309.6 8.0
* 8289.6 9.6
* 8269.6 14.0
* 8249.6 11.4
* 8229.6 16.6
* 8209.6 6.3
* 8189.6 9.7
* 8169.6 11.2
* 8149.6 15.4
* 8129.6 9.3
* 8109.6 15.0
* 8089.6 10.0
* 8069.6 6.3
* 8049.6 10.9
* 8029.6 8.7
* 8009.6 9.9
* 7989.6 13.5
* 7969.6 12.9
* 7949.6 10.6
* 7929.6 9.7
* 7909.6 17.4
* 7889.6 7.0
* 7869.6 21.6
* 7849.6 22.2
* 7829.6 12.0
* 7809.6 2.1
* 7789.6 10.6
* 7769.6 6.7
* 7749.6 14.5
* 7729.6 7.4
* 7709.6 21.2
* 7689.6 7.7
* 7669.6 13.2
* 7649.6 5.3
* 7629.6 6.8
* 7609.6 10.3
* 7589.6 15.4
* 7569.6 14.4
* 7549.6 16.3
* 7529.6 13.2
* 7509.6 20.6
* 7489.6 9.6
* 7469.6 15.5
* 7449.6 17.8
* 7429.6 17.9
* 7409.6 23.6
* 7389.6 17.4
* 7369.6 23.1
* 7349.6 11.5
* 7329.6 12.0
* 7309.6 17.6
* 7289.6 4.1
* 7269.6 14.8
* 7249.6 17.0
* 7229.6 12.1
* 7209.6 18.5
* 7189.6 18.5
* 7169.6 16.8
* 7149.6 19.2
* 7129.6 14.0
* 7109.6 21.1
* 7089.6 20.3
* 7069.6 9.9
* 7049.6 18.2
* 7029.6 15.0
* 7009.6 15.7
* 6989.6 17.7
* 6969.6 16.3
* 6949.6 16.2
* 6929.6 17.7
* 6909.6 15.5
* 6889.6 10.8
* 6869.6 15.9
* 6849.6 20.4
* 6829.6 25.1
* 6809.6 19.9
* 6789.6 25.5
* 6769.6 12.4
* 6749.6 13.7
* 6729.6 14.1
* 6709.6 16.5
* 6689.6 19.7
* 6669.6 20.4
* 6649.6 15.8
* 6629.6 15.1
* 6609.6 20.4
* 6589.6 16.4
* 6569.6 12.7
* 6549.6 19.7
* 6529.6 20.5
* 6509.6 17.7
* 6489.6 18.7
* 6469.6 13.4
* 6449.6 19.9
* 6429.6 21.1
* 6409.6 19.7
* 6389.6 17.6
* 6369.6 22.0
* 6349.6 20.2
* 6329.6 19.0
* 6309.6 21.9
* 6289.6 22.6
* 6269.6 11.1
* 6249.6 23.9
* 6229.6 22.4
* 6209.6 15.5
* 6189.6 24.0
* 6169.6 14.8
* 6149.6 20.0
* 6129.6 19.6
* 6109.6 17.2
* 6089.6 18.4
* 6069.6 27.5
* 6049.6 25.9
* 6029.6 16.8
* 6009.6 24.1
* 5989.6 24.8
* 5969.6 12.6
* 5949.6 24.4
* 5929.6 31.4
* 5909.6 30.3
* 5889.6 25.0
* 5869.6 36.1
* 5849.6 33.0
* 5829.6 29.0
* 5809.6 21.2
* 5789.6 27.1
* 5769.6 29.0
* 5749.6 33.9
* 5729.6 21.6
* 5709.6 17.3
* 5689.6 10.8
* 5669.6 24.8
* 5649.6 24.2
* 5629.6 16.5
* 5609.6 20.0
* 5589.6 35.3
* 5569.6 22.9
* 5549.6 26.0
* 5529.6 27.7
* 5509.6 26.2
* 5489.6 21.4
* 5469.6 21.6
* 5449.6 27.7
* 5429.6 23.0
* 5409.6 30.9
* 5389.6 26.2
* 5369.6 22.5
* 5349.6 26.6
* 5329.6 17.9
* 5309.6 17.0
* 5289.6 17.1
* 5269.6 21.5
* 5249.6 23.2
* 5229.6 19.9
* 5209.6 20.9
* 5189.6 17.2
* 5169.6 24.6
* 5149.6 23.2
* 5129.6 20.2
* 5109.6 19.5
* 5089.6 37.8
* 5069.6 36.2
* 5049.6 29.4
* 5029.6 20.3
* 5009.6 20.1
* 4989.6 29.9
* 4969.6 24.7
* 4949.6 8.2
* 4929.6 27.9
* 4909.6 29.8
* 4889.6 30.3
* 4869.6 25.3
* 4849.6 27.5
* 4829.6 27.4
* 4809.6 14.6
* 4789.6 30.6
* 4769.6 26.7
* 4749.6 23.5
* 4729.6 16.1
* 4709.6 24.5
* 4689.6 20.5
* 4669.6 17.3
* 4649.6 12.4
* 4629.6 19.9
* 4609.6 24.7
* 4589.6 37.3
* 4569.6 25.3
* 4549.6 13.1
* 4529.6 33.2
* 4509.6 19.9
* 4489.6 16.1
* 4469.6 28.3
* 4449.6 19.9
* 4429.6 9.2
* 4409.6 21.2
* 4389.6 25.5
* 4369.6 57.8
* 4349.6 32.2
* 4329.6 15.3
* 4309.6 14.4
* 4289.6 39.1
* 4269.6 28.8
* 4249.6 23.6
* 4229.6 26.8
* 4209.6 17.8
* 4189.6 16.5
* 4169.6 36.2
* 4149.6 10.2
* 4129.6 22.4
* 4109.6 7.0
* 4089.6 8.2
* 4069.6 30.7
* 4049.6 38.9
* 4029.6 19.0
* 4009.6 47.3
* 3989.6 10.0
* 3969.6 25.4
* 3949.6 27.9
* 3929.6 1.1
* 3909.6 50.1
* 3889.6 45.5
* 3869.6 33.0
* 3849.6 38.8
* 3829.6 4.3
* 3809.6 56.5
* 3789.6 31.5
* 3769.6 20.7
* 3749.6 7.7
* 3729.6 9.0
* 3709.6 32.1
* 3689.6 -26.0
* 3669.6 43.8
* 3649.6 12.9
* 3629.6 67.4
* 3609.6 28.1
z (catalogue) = 0.808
